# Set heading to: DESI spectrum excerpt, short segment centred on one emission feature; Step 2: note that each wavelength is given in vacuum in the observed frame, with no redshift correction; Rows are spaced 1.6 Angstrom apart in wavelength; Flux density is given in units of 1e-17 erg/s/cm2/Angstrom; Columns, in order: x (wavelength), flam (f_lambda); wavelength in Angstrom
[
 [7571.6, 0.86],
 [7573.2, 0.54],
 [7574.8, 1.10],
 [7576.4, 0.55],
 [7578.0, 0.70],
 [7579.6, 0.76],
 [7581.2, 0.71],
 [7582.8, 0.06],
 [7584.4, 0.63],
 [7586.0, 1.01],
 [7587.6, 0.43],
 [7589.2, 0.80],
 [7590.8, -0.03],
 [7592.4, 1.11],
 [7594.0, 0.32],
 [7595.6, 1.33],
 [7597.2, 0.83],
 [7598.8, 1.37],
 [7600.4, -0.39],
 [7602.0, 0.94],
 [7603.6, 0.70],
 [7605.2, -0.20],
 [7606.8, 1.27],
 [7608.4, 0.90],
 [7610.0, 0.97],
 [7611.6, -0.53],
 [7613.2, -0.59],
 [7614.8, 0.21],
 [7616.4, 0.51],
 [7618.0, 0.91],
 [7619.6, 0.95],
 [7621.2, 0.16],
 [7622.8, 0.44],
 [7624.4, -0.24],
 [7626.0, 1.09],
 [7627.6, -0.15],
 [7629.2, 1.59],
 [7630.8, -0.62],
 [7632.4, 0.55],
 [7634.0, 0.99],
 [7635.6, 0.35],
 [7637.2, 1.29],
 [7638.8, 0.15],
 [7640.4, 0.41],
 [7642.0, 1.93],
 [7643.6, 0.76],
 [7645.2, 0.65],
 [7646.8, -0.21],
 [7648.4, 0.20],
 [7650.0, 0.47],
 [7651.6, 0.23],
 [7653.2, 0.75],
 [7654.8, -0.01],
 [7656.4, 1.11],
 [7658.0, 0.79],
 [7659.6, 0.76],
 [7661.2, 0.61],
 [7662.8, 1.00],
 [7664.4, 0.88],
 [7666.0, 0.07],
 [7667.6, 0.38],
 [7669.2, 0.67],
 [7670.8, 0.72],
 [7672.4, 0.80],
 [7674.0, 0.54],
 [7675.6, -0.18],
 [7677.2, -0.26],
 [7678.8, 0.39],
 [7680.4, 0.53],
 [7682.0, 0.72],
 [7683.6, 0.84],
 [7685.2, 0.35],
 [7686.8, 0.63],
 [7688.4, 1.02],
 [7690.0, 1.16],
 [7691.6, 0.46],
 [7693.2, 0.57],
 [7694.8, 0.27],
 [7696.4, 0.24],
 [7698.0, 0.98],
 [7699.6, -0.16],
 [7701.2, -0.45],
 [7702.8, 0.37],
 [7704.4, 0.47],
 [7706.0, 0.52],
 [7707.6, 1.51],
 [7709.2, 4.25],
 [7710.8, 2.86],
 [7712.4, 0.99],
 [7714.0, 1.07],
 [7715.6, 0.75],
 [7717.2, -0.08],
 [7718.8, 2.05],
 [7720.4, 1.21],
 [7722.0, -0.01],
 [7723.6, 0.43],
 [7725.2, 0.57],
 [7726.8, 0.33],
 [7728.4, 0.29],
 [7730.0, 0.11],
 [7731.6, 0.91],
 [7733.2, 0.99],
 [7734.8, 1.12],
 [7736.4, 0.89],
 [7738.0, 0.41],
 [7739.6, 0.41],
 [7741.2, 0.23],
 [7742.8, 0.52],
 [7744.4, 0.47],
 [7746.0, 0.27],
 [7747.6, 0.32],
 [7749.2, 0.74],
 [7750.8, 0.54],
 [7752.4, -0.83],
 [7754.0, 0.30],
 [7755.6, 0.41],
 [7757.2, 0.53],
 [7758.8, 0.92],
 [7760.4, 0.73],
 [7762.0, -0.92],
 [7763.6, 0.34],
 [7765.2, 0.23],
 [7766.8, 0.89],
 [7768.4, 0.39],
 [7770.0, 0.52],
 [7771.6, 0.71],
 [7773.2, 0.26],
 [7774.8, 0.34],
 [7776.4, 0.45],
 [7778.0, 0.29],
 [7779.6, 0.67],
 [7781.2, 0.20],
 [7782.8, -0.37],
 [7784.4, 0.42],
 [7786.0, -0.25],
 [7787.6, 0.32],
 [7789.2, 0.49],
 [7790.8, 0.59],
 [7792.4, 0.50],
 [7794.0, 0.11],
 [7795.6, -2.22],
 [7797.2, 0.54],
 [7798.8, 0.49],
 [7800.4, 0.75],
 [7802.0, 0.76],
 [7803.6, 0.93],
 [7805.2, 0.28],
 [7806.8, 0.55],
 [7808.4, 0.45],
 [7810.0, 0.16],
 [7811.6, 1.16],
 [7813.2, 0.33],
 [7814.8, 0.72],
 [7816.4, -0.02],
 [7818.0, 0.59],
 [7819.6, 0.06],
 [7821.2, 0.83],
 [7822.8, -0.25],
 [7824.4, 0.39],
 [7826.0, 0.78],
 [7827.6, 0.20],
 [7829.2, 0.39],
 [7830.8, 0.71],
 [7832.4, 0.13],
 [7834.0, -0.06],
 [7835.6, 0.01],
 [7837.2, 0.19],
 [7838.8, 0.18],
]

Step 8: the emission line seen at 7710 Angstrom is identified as Halpha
